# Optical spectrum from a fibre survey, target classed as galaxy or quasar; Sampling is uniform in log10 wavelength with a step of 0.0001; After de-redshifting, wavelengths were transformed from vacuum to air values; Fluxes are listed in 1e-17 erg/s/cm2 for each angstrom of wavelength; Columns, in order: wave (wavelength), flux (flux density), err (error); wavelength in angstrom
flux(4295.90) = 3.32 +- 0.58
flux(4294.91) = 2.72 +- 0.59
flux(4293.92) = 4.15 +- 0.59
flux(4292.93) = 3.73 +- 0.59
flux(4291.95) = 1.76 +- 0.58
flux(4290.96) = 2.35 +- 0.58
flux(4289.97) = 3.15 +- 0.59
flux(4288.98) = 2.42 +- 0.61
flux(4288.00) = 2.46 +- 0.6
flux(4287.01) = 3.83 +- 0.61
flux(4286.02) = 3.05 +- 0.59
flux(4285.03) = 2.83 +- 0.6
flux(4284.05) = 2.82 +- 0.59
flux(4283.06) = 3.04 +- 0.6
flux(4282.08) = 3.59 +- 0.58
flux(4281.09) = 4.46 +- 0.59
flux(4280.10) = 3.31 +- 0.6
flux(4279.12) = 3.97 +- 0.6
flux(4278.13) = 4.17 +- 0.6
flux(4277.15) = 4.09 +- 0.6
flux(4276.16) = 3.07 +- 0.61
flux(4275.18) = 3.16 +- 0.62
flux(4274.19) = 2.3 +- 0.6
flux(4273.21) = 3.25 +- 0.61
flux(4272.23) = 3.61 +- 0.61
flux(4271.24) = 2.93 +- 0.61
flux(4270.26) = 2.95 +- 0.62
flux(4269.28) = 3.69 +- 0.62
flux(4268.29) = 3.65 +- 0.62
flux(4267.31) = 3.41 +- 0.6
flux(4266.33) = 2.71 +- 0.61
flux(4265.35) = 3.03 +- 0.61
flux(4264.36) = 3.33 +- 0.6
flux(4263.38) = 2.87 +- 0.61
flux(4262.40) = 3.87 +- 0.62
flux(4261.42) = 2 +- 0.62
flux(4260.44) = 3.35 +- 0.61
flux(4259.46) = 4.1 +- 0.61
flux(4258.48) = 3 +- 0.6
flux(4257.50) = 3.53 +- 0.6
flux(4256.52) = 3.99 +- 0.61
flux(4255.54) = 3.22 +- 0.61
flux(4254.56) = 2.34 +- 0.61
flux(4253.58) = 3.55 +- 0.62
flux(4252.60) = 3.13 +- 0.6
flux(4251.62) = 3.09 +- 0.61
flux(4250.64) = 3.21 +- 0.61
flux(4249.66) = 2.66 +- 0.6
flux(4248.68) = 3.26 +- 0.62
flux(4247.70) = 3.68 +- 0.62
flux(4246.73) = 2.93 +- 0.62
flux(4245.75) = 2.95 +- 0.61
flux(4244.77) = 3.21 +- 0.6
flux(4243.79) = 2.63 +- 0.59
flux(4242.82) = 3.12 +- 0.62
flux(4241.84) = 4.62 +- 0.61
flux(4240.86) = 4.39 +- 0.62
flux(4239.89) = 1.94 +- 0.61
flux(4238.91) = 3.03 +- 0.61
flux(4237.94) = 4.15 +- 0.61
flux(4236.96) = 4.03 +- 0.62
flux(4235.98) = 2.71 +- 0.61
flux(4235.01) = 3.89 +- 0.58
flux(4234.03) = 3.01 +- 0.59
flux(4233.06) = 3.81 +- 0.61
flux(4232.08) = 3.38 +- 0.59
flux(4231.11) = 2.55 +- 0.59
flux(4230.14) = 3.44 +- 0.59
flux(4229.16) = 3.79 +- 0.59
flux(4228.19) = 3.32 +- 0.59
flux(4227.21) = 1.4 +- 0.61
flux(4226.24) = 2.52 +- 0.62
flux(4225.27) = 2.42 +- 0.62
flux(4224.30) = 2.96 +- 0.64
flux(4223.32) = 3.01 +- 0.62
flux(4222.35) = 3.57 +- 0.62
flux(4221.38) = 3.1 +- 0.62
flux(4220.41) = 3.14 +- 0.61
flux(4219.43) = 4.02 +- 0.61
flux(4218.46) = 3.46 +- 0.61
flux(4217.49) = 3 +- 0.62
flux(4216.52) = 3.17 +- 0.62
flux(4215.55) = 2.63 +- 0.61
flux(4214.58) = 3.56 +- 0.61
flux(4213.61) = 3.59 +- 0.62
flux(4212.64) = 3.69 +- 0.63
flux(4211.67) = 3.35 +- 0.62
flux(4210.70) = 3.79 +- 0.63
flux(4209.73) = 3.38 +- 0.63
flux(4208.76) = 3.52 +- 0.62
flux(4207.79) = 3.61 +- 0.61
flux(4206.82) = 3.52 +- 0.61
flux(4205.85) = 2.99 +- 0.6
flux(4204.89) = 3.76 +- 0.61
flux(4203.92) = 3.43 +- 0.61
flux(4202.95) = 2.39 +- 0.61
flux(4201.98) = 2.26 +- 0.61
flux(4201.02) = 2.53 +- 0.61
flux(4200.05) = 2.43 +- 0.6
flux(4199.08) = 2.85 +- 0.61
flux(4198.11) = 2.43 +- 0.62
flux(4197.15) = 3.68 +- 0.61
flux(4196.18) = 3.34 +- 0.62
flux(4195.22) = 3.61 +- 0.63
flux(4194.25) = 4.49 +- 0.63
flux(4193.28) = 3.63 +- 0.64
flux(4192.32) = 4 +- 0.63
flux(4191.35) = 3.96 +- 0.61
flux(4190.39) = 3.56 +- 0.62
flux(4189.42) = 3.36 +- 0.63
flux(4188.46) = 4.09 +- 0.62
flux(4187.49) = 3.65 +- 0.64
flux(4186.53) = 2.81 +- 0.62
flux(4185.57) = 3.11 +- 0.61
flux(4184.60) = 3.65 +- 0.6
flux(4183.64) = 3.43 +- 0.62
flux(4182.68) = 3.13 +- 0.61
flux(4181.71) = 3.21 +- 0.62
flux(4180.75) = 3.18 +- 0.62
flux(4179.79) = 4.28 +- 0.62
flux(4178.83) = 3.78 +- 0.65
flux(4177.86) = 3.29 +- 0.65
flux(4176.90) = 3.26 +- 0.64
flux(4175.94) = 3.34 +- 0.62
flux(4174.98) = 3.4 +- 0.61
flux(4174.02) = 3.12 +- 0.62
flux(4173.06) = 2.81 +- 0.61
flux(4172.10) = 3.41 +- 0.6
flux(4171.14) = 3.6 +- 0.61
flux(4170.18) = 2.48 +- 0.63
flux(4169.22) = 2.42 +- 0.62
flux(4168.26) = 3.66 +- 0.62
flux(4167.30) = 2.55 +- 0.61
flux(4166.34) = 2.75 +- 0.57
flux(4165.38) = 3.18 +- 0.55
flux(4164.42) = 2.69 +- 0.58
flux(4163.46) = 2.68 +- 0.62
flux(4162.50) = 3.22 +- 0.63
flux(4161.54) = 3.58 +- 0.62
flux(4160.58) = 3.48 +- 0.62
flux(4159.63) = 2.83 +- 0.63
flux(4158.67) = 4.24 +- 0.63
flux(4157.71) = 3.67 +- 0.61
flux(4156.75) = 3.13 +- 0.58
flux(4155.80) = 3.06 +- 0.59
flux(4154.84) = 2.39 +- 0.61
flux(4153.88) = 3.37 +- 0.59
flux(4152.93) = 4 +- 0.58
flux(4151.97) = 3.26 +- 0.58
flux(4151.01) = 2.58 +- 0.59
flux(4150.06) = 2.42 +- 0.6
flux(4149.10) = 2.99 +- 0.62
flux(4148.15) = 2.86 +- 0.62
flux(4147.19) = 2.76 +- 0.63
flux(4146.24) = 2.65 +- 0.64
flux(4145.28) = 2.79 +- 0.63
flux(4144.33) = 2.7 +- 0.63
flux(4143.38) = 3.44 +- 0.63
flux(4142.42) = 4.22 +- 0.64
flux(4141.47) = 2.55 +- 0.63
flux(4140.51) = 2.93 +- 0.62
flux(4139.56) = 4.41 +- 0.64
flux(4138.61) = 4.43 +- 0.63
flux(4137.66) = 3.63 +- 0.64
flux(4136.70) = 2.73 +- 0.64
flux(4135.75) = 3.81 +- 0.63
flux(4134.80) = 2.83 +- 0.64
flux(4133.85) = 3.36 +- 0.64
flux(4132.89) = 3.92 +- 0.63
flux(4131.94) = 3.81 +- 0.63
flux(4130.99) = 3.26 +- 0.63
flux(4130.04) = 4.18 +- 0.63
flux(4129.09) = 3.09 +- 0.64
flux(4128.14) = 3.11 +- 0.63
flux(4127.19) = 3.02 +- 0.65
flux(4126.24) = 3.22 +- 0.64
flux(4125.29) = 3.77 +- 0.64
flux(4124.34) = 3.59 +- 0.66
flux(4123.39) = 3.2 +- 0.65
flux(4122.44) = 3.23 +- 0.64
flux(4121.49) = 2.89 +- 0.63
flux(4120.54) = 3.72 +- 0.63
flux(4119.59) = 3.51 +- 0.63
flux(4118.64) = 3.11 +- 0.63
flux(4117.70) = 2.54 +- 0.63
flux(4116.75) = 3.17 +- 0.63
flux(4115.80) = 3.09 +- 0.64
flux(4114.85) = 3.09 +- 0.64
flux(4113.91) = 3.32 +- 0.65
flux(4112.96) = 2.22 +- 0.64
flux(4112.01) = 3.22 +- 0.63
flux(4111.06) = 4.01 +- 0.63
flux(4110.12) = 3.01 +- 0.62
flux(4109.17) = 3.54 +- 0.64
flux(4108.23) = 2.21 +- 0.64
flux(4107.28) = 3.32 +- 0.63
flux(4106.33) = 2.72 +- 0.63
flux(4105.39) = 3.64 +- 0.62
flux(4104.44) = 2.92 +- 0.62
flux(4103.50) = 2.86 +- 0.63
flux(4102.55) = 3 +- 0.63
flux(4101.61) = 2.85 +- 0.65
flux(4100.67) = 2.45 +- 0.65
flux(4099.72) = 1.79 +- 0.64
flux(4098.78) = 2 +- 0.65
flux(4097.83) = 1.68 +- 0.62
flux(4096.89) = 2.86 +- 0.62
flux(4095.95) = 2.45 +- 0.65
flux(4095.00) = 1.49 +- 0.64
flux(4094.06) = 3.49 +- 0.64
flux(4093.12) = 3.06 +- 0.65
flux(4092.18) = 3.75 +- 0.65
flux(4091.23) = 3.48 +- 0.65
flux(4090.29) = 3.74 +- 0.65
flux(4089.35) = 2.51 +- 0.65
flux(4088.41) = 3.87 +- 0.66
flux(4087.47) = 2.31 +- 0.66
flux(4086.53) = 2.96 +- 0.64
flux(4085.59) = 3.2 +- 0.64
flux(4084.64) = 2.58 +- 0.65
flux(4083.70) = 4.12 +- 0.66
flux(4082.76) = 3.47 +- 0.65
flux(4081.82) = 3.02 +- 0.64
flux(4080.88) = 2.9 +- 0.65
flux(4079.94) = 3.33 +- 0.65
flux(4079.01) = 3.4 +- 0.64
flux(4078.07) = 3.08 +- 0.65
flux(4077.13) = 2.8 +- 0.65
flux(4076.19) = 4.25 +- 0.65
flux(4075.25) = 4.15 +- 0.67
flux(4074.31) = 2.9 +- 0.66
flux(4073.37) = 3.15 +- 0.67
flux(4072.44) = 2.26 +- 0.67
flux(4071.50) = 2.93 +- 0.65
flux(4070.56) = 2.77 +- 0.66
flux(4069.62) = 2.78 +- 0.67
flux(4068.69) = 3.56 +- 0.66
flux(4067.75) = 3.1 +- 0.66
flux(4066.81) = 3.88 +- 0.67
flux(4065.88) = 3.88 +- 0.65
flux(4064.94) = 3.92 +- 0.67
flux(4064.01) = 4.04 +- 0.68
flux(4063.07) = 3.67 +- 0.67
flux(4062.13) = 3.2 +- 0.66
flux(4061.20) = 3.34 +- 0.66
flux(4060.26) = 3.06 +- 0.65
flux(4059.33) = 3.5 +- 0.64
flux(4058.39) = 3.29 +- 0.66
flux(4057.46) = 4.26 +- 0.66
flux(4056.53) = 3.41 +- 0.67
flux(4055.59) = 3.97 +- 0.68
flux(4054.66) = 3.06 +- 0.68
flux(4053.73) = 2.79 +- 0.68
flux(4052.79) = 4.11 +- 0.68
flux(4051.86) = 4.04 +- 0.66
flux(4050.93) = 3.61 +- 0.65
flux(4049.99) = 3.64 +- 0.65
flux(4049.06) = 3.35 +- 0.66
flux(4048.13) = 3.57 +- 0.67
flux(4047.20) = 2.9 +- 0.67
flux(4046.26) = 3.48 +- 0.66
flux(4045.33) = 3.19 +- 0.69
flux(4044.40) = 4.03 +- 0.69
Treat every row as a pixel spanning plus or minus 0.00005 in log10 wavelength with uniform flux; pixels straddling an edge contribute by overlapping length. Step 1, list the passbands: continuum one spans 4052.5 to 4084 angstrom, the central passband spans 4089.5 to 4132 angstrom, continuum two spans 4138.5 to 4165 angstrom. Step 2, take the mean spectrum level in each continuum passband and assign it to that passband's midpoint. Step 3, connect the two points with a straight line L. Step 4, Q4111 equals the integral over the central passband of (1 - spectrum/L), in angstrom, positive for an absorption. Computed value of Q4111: 2.9 angstrom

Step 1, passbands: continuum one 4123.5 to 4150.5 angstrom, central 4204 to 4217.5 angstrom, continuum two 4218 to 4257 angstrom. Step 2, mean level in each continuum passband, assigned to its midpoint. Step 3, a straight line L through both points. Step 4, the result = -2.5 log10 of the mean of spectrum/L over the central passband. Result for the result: -0.057 mag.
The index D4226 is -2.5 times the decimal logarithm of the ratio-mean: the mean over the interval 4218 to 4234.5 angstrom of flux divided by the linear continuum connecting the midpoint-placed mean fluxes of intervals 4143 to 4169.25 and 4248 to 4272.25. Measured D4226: 0.02 mag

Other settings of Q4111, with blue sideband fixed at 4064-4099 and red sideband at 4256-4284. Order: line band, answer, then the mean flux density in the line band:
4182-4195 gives -1.3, 3.6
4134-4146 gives -0.6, 3.36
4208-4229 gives 0.7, 3.19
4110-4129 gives -0.2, 3.2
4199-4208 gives 0.9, 2.96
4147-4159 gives 0.3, 3.13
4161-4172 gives 0.8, 3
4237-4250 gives 0.1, 3.31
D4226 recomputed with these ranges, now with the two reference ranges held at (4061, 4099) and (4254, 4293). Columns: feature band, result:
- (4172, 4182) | -0.064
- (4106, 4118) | 0.043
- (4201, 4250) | -0.012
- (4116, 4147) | -0.053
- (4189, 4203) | -0.024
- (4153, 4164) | -0.030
